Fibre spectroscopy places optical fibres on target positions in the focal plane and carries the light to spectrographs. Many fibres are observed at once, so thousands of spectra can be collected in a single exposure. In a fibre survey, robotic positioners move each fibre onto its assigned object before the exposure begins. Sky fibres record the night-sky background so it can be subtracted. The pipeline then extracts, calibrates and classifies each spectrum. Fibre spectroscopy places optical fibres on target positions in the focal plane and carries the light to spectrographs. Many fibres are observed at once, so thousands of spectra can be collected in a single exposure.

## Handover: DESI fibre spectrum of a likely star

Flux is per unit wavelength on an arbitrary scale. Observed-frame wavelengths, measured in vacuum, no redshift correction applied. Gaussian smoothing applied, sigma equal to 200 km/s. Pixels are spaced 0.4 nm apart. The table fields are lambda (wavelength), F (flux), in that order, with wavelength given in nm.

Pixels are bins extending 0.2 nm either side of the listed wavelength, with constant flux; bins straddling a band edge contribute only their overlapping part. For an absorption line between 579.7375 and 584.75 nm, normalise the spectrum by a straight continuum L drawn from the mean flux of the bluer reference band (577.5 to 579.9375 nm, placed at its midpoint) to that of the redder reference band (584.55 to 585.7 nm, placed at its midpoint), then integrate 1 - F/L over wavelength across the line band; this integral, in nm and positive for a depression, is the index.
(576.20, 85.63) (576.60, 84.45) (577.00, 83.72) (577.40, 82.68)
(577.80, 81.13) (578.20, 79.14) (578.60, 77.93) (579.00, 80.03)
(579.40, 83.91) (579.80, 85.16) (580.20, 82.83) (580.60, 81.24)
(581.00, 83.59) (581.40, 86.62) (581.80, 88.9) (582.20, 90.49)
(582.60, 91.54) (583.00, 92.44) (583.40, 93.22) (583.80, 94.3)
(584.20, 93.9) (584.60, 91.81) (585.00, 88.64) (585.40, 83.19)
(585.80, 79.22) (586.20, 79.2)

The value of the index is -0.286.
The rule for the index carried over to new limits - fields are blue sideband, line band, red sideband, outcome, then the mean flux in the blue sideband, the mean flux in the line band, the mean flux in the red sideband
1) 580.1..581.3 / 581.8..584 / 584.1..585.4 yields -0.14 nm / 82.9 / 92.1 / 90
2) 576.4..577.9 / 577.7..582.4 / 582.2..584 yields 0.23 nm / 83.1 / 83.5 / 92.6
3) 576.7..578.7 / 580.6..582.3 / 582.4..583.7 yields 0.05 nm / 81.2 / 86.5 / 92.5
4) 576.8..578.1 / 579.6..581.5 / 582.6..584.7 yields 0.08 nm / 82.3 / 83.7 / 93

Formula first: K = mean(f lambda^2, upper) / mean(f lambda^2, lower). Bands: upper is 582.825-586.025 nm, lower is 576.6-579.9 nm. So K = 1.1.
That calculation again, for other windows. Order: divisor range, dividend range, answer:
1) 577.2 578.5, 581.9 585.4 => 1.16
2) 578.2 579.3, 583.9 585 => 1.18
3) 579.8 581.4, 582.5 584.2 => 1.13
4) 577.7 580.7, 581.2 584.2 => 1.13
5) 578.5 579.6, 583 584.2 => 1.18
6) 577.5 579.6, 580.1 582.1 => 1.07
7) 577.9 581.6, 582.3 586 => 1.11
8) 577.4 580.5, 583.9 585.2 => 1.15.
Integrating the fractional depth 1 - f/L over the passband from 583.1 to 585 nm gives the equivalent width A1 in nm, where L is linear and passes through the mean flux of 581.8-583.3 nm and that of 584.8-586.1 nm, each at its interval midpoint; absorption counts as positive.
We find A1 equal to -0.12 nm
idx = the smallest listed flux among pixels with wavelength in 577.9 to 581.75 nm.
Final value 77.93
